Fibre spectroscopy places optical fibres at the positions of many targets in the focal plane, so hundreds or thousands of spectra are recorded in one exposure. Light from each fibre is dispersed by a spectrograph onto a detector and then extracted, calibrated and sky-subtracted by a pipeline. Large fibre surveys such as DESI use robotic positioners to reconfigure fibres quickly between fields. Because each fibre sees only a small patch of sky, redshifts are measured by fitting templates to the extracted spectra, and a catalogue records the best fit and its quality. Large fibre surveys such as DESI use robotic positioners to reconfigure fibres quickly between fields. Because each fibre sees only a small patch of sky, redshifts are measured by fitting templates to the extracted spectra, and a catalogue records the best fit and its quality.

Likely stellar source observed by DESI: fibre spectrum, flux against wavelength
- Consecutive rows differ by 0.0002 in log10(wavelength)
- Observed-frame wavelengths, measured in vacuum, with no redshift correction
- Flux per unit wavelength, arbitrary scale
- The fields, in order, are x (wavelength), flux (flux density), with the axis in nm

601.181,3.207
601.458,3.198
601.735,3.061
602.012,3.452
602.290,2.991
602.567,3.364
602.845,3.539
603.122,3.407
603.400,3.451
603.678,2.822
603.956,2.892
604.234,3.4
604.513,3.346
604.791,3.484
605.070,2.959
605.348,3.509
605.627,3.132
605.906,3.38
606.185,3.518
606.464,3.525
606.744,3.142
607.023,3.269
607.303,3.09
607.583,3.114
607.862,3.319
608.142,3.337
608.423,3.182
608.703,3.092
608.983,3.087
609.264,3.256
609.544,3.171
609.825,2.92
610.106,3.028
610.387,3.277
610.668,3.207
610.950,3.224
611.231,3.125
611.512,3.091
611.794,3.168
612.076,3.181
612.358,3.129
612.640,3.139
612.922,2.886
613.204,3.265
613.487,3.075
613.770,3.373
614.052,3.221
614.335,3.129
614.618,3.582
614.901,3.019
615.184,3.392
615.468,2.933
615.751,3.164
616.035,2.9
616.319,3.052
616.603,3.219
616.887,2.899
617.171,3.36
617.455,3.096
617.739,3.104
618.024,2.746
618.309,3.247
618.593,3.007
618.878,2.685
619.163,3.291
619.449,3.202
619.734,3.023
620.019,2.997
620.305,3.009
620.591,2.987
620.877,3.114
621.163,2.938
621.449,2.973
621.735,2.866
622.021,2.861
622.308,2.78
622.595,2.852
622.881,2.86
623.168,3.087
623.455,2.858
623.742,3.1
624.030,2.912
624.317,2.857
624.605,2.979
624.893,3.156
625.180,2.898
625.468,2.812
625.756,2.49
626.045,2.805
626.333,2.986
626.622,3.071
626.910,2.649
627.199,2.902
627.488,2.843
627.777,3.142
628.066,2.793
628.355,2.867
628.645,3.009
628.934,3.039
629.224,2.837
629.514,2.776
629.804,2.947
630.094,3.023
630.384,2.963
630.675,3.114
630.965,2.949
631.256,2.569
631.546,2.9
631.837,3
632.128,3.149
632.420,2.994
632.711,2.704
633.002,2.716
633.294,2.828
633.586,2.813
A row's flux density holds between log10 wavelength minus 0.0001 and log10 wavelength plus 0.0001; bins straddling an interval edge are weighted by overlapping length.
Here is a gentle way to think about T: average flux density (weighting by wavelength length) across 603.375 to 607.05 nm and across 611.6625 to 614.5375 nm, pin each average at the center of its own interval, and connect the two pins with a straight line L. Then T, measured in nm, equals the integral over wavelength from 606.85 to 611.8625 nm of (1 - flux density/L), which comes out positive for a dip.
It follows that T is 0.08 nm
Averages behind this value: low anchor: 3.27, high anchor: 3.17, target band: 3.16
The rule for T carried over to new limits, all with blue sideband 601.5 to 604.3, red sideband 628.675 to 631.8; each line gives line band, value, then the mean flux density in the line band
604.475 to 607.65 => -0.09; 3.29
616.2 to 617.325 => -0.02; 3.13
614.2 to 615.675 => -0.05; 3.21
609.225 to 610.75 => 0.01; 3.13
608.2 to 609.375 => 0.00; 3.16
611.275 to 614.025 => -0.02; 3.15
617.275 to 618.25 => 0.01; 3.02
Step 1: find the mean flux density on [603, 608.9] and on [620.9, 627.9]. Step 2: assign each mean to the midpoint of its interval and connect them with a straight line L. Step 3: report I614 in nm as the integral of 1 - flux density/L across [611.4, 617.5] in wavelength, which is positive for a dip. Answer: -0.11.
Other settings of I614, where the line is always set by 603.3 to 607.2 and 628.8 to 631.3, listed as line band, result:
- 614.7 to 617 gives 0.03 nm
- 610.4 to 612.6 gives 0.01 nm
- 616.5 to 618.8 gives 0.02 nm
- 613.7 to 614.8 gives -0.06 nm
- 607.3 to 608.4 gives 0.00 nm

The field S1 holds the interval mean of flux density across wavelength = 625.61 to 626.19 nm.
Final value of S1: 2.65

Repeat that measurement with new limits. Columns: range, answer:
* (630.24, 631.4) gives 2.9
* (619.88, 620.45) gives 3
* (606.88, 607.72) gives 3.16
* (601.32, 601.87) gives 3.13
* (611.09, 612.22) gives 3.14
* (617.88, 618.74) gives 3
